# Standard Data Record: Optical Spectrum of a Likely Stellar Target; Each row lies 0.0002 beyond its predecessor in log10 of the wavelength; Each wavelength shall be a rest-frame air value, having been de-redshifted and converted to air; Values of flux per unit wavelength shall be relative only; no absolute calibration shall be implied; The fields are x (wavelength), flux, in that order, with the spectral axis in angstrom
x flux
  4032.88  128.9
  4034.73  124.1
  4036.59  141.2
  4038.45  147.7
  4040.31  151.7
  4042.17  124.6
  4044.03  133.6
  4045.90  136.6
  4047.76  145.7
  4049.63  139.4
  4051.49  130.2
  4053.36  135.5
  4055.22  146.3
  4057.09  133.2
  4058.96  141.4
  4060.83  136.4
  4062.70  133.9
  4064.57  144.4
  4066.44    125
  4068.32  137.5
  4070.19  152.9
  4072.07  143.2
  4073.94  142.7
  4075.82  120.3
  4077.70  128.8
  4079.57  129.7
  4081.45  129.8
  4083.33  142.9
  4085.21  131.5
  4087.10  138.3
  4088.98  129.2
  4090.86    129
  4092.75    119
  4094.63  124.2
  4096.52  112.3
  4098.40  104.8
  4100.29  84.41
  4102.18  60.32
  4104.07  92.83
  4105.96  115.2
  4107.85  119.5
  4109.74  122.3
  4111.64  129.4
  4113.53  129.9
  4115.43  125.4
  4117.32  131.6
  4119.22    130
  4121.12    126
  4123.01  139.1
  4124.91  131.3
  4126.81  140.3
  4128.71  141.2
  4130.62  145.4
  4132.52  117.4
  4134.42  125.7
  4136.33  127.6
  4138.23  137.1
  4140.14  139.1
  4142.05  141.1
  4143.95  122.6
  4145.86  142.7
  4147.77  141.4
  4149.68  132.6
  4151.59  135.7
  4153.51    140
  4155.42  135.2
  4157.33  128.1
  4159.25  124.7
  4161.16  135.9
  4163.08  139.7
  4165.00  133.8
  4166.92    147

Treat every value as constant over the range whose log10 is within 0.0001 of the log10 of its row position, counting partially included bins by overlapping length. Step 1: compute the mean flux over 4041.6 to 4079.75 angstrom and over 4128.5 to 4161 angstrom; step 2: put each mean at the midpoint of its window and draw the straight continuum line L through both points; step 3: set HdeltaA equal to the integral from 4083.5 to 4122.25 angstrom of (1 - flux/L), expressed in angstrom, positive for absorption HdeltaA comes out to 4.8 angstrom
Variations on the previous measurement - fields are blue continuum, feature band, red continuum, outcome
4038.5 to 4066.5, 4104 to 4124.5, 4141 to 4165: 1.6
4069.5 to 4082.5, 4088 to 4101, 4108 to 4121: 1.6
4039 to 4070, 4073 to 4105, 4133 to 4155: 4.2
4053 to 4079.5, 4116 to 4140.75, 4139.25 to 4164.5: 0.5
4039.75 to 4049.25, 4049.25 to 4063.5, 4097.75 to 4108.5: -0.9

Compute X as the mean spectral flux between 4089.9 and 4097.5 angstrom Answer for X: 121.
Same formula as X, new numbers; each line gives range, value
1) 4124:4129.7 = 138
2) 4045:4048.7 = 141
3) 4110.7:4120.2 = 129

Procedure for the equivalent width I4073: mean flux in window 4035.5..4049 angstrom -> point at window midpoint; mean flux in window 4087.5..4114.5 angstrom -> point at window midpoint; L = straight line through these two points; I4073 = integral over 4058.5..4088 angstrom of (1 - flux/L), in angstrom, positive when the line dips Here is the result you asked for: -2.5 angstrom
